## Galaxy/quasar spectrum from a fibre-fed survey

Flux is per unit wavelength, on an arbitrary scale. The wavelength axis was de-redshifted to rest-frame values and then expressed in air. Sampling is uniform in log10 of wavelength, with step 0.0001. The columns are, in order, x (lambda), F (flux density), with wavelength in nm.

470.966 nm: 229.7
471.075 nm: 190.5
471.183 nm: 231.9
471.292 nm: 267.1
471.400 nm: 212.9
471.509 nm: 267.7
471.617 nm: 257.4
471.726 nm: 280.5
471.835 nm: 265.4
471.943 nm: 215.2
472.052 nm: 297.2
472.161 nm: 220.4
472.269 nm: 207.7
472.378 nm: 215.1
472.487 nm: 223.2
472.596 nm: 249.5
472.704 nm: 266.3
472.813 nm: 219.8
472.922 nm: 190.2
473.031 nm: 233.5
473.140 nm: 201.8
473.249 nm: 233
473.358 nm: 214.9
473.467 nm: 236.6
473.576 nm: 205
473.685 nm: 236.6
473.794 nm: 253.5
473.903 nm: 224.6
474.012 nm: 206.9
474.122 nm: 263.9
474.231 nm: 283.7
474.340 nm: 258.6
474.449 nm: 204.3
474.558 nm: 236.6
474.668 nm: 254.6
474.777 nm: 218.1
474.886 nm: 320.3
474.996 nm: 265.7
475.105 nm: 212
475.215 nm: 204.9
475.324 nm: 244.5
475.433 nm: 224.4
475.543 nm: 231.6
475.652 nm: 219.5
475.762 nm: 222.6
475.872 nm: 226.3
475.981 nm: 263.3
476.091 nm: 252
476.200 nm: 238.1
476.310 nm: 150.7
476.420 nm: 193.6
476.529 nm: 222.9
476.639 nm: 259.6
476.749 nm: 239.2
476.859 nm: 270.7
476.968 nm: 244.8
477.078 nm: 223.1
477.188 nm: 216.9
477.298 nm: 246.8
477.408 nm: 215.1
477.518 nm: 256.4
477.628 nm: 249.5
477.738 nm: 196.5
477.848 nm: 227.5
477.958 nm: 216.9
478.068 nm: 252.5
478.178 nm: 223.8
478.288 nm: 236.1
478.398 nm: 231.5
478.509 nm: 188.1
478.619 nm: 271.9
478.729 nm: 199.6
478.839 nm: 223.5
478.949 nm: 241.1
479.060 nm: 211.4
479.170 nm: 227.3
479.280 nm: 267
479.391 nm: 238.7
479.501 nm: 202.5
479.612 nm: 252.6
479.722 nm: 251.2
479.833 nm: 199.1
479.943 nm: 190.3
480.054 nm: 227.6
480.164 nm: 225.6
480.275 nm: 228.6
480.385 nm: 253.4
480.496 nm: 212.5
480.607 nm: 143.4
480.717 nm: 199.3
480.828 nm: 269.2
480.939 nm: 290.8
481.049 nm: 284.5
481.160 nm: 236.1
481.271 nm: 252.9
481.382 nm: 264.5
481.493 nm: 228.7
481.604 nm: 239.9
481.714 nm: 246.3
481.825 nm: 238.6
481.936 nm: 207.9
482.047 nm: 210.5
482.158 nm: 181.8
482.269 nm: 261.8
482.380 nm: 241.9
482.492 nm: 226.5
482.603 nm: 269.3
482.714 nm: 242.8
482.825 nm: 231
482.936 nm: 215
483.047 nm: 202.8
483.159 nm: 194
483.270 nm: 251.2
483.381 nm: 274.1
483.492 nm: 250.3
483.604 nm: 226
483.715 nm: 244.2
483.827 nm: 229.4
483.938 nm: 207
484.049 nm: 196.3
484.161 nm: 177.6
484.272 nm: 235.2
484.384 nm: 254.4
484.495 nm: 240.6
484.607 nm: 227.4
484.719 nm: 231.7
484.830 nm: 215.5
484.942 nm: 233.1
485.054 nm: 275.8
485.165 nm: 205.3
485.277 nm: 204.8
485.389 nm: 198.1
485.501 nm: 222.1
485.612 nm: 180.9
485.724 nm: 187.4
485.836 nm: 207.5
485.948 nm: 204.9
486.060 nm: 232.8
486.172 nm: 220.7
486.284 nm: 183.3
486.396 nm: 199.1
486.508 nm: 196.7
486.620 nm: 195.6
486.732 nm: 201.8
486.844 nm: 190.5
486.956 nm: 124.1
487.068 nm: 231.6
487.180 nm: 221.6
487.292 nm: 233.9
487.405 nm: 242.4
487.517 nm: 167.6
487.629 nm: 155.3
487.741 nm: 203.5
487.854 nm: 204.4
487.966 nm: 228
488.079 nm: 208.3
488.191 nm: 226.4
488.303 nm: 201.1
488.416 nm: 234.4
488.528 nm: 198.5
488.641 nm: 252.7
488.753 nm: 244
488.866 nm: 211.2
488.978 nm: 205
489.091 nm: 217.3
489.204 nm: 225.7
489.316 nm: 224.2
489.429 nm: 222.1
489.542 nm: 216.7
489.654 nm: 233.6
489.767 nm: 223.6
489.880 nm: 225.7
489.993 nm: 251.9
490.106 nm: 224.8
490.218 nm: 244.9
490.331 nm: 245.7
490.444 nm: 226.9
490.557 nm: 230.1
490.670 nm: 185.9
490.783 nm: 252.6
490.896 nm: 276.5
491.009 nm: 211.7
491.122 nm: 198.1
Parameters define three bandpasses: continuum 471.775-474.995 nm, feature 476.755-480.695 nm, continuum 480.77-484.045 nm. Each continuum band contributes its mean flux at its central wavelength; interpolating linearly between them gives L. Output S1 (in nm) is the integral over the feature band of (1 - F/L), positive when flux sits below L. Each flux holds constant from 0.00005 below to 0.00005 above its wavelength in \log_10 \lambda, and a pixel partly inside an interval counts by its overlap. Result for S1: 0.17 nm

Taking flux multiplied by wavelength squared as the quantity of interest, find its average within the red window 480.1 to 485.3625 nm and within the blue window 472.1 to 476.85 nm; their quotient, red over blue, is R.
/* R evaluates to 1.03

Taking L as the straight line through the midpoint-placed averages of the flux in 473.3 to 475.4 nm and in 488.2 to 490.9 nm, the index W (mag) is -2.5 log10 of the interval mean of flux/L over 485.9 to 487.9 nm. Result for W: 0.146 mag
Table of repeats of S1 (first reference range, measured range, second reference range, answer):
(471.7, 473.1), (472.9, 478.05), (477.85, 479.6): 0.00 nm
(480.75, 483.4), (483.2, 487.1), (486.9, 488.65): 0.12 nm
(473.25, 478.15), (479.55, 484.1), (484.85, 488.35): -0.28 nm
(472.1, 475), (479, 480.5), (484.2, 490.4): -0.01 nm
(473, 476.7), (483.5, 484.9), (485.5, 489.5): -0.07 nm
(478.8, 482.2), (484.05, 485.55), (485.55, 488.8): -0.06 nm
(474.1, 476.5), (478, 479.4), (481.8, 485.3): 0.01 nm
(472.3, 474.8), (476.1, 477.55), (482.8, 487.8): -0.02 nm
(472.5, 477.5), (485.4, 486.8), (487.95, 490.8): 0.15 nm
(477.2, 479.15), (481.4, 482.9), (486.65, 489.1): -0.09 nm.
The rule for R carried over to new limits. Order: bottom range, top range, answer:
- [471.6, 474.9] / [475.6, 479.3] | 0.99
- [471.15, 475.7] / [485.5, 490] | 0.94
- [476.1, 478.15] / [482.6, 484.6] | 1.03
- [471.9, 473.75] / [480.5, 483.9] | 1.07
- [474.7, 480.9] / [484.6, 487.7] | 0.93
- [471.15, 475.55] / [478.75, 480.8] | 0.96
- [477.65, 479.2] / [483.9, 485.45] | 1.01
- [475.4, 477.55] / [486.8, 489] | 0.95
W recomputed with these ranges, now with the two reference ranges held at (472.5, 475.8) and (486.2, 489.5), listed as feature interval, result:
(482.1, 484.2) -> -0.05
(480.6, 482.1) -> -0.09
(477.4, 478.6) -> -0.01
